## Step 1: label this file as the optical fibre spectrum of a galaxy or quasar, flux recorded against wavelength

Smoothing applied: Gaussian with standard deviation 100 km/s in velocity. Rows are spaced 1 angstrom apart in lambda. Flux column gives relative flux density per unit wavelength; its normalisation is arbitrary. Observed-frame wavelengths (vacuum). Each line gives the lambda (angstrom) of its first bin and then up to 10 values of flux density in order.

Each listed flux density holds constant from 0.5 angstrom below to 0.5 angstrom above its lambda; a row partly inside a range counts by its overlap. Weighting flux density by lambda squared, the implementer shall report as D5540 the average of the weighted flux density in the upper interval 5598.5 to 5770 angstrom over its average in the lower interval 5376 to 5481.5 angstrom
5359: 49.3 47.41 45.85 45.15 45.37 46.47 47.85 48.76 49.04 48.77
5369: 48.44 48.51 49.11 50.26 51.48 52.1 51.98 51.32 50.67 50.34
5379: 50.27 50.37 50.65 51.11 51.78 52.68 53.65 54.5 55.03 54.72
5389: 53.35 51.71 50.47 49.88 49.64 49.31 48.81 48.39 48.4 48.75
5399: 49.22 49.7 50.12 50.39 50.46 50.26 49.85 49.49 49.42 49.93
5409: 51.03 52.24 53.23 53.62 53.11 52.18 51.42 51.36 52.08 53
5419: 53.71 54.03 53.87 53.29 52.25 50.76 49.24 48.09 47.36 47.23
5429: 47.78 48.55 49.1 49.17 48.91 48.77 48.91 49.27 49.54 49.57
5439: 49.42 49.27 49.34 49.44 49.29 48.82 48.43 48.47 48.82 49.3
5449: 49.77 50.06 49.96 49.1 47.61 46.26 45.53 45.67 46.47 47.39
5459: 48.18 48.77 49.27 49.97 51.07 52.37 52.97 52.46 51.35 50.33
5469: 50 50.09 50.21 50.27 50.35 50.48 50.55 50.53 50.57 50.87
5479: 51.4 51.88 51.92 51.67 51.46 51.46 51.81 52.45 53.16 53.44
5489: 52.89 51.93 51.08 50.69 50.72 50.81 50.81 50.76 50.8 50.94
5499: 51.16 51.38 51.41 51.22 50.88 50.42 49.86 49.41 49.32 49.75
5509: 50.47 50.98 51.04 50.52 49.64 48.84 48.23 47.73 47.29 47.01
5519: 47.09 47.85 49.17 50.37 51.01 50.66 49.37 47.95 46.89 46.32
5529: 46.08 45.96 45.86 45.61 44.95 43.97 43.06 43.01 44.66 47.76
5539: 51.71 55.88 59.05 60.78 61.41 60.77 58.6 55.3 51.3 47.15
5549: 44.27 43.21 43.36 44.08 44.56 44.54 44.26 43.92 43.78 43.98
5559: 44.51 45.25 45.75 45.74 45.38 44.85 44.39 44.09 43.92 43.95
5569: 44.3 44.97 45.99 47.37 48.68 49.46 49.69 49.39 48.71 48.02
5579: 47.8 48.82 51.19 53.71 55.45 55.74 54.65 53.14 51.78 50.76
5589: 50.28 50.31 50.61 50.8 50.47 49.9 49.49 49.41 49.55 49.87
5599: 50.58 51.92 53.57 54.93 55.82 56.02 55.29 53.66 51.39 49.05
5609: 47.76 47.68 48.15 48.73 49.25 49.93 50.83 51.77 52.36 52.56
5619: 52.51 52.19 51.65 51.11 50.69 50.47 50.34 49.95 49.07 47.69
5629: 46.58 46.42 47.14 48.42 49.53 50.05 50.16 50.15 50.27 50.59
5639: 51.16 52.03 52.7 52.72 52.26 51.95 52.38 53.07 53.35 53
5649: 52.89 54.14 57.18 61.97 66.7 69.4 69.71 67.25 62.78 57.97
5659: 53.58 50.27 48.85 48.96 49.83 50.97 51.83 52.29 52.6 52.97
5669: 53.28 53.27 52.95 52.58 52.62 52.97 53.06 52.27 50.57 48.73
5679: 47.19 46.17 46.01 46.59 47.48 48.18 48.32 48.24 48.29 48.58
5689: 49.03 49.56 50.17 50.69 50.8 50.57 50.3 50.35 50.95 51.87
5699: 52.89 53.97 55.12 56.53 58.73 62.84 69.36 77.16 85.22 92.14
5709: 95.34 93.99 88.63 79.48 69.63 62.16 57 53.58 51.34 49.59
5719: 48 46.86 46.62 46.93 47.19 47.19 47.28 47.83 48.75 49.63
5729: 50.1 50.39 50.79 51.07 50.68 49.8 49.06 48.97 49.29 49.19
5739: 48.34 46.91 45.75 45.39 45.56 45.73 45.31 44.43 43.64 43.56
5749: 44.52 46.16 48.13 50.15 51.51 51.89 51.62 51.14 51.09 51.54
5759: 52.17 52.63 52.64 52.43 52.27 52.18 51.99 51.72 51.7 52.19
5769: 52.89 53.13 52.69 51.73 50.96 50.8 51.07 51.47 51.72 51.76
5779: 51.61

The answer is 1.2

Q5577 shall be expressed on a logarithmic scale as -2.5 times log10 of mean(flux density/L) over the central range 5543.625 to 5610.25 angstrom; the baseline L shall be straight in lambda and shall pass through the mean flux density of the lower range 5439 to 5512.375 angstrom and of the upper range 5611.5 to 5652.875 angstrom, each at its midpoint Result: 0.04 mag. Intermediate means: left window 50.3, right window 51.4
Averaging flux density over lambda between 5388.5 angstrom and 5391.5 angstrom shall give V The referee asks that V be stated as 51.8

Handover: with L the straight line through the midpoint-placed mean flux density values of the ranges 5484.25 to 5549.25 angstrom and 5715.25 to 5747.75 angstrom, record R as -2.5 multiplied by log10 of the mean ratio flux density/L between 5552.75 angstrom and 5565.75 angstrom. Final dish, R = 0.118 mag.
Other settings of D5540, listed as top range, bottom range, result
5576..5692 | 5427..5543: 1.10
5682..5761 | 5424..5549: 1.17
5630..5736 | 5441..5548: 1.17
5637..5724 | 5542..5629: 1.17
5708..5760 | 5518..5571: 1.19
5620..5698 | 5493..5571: 1.12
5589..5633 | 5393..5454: 1.08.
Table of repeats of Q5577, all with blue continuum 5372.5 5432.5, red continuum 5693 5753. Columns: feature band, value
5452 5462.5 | 0.09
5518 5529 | 0.08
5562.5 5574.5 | 0.16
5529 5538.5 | 0.17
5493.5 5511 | 0.03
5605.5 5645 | 0.07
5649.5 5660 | -0.14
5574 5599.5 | 0.05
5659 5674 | 0.05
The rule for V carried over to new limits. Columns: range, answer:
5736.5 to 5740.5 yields 48.4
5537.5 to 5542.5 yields 55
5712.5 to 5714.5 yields 65.9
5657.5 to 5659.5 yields 55.8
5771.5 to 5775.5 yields 51.1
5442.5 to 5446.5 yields 48.8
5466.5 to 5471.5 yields 50.4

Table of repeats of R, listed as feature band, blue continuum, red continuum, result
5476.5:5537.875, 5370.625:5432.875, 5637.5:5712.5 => 0.07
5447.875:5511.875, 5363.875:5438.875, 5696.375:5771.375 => 0.02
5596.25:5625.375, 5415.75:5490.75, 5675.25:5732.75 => 0.05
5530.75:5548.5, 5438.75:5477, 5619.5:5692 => -0.02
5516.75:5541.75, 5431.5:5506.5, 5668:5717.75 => 0.09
